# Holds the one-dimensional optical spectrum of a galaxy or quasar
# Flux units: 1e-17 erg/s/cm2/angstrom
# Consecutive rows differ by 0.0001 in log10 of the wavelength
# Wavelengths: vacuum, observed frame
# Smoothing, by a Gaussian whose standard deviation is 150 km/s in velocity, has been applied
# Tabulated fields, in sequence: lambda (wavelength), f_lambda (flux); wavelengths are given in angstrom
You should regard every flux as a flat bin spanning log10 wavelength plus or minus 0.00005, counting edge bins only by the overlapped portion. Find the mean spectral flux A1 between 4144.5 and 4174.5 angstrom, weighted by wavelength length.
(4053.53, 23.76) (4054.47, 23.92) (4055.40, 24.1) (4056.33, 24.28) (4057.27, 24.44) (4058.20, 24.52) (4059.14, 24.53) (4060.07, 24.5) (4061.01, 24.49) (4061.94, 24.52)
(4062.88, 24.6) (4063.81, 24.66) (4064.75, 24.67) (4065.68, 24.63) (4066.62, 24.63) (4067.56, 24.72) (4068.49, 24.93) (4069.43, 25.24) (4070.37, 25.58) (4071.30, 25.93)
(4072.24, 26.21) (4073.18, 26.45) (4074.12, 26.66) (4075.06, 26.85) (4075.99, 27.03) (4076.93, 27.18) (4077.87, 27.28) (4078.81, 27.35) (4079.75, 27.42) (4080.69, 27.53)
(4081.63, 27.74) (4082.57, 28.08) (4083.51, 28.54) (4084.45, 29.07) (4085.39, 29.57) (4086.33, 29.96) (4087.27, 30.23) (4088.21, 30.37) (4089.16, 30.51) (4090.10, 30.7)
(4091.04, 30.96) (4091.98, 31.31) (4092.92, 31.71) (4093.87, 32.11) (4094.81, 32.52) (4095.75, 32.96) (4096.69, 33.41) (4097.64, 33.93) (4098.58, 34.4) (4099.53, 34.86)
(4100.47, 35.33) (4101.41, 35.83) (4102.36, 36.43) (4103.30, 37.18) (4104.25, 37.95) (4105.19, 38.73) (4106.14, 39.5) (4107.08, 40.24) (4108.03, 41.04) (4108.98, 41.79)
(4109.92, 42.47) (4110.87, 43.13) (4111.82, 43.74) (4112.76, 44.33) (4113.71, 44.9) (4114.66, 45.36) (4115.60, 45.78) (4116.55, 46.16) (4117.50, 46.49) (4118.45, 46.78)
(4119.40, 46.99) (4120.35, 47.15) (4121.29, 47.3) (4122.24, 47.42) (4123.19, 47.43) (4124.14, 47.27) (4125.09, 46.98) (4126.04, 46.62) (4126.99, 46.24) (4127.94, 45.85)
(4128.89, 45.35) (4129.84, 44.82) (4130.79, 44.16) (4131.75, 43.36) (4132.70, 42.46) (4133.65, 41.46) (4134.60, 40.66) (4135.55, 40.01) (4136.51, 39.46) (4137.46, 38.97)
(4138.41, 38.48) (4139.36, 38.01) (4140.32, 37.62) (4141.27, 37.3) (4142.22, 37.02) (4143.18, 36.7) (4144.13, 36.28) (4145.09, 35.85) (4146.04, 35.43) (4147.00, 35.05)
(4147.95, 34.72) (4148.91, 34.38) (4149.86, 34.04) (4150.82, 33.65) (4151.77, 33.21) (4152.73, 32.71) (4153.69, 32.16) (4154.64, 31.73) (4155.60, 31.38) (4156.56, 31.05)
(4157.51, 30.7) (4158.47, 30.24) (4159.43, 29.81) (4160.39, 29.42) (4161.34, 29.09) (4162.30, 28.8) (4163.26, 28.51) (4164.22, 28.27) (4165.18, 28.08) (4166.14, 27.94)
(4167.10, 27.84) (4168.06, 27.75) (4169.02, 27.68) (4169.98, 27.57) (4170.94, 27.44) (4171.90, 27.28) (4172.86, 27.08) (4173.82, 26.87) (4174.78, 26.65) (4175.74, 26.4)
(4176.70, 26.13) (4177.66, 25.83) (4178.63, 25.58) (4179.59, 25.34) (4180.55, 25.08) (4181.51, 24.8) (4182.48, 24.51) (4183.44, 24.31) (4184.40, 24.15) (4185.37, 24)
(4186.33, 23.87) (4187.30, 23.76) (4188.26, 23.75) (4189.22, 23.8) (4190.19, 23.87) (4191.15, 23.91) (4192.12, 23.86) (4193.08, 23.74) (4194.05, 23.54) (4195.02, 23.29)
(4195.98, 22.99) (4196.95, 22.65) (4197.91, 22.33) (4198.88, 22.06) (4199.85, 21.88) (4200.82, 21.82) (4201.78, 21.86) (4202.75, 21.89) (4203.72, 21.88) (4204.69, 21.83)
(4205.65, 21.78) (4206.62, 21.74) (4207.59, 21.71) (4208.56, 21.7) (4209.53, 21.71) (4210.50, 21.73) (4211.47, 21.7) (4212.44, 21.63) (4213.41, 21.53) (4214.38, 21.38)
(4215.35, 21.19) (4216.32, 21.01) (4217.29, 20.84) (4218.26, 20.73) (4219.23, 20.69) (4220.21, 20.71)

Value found 30.5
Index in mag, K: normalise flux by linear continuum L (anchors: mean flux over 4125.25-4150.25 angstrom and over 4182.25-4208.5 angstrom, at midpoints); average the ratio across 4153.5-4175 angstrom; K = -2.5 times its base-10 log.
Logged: 0.11 mag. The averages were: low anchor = 39.7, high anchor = 23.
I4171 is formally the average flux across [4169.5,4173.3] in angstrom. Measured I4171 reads 27.4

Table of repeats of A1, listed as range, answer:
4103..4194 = 34.8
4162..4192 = 26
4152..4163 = 30.7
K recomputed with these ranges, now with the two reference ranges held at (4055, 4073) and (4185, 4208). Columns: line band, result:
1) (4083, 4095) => -0.24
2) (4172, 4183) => -0.12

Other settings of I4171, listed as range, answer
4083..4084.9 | 28.8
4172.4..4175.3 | 26.9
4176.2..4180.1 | 25.7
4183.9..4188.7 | 23.9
